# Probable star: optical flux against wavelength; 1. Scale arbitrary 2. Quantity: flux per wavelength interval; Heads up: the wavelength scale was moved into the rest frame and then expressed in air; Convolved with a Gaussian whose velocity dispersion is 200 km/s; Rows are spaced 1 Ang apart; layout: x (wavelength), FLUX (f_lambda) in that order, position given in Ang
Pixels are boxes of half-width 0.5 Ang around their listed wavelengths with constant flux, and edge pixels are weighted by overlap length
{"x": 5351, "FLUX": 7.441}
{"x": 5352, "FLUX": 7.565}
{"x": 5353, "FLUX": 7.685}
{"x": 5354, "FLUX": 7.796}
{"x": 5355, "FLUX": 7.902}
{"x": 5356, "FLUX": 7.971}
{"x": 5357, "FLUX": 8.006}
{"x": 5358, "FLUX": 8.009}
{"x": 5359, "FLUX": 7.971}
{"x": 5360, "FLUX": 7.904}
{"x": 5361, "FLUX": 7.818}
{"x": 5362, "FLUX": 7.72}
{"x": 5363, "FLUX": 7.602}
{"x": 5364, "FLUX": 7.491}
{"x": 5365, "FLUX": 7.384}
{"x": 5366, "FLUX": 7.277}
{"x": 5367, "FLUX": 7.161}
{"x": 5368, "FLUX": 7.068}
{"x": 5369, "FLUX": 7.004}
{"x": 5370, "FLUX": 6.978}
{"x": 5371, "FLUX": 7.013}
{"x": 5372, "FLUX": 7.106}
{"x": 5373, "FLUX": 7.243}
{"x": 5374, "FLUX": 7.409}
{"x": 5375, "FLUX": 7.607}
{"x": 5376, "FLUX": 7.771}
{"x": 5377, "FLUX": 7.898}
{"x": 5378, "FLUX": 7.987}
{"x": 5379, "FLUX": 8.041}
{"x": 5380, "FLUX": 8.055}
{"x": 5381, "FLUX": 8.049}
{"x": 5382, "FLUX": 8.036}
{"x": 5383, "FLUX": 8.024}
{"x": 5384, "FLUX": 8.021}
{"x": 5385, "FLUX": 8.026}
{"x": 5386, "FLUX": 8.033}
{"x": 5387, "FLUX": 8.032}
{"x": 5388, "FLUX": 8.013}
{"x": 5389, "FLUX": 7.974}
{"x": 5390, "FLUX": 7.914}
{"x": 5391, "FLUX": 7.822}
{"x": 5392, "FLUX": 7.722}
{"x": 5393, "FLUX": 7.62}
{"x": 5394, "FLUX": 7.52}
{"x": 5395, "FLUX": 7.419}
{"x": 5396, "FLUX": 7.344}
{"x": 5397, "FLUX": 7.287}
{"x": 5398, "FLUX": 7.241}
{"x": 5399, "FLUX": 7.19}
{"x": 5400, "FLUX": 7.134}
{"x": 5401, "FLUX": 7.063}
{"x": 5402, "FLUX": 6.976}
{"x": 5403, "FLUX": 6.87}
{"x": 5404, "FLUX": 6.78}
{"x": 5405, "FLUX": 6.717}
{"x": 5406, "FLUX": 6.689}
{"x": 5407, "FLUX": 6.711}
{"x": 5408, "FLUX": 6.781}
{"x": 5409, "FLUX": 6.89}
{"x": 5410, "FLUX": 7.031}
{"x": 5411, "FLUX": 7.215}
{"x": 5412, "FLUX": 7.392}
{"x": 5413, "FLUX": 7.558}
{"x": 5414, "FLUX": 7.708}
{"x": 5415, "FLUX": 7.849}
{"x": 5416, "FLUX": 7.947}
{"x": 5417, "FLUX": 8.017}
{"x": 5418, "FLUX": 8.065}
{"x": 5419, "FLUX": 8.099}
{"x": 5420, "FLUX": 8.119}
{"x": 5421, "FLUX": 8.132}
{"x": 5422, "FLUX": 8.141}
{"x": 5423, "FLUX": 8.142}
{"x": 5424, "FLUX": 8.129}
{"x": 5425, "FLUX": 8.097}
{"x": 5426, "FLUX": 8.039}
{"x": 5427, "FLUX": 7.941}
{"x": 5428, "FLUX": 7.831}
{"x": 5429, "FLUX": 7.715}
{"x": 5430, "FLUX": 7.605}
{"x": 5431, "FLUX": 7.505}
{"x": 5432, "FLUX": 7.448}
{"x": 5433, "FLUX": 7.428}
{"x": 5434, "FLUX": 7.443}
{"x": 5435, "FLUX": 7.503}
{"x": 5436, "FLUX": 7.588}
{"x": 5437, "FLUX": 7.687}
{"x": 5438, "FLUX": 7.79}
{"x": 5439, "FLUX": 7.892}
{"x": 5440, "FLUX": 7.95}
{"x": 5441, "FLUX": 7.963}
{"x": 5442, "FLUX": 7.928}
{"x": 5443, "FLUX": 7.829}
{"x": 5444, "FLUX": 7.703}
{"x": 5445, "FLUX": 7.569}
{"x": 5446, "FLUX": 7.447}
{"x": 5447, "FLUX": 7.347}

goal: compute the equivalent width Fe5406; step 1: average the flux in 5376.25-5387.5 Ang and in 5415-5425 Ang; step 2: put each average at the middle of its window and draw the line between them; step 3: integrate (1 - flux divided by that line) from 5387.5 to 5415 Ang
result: 2.6 Ang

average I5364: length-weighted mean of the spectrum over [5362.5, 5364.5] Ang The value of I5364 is 7.55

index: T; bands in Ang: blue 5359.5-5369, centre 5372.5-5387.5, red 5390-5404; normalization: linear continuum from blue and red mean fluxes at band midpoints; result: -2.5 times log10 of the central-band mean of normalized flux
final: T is -0.07 mag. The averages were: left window 7.47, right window 7.33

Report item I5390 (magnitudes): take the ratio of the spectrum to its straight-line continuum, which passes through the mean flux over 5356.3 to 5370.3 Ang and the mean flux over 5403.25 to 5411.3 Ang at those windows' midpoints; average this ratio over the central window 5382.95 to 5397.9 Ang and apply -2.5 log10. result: -0.09 mag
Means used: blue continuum 7.54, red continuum 6.84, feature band 7.76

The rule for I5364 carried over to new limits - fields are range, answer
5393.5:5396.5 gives 7.43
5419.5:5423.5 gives 8.13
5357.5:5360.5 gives 7.96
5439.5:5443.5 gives 7.92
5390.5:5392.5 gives 7.77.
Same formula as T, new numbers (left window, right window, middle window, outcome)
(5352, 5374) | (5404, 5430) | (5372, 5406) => 0.00 mag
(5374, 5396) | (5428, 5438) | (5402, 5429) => 0.02 mag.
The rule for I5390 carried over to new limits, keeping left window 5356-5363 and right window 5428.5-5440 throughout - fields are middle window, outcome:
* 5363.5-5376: 0.09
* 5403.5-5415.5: 0.09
